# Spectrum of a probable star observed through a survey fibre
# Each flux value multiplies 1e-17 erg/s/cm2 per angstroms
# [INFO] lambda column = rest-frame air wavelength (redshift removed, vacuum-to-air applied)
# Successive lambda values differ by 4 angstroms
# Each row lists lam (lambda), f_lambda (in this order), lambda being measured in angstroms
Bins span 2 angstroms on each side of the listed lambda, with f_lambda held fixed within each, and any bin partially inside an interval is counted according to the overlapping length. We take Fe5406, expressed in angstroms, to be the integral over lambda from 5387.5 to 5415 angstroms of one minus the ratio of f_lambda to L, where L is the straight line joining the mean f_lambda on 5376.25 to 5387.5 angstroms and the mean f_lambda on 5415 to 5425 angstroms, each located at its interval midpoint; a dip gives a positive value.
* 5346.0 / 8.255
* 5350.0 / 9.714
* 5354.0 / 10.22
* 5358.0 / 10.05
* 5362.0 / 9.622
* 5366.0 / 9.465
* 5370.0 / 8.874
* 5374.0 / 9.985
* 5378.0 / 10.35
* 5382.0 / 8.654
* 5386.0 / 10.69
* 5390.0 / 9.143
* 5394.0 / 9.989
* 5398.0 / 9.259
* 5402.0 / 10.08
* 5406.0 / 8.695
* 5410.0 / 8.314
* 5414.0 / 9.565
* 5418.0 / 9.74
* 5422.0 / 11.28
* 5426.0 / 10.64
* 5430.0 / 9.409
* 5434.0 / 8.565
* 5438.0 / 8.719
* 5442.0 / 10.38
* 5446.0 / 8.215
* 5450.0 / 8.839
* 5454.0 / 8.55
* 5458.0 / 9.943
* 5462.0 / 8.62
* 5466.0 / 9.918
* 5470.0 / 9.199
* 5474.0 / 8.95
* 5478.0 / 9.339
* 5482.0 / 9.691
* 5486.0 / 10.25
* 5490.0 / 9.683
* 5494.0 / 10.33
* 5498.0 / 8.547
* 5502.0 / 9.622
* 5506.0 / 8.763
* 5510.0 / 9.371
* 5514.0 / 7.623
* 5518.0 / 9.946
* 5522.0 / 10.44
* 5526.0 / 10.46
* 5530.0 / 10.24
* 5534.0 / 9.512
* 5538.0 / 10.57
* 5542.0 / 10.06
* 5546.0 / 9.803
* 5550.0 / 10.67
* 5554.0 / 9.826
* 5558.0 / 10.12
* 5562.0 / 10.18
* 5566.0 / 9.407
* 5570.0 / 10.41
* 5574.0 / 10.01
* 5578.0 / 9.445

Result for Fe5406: 2.3 angstroms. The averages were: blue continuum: 9.85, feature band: 9.31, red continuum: 10.4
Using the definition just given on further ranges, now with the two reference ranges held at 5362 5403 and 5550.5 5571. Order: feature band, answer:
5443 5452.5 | 1.0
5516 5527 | -0.4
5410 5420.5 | 0.3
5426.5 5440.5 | 0.9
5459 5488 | 1.2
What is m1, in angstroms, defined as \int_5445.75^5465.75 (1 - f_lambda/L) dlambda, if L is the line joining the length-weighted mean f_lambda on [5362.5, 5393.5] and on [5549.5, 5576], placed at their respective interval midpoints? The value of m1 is 1.7 angstroms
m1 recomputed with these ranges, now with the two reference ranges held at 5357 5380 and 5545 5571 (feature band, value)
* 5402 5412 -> 1.0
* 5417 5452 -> 1.1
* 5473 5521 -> 2.8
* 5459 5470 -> 0.6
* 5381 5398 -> 0.2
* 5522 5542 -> -0.4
